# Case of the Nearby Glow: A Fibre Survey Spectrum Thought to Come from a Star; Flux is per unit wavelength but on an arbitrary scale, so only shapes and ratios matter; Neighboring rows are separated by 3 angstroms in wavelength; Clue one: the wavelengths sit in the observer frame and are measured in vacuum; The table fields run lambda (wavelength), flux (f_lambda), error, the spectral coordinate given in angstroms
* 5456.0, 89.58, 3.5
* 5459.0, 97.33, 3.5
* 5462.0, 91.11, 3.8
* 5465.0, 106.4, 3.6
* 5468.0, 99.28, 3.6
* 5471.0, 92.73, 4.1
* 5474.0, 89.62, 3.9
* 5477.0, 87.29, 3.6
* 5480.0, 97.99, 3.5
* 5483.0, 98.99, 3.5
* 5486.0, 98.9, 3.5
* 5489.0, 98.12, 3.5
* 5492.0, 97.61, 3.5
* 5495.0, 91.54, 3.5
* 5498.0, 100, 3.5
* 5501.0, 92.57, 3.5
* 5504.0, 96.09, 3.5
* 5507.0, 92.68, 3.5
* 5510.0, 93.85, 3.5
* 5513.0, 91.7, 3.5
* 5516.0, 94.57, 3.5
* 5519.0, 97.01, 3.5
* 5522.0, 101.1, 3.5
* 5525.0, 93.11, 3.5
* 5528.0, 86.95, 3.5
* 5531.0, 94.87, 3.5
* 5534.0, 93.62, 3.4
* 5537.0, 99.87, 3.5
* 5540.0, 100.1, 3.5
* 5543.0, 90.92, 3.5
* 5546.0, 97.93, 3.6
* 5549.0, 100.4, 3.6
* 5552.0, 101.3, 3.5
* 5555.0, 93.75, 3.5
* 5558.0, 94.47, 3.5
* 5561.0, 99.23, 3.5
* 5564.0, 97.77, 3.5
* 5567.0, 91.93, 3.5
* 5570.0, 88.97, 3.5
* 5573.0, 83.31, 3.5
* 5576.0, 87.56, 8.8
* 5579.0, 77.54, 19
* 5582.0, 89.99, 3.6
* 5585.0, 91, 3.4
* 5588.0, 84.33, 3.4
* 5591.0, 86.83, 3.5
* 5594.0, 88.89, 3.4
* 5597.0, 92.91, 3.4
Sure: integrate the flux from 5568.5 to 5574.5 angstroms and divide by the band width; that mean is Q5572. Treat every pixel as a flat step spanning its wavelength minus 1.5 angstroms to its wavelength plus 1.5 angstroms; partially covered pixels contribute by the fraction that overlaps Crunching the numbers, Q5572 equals 86.1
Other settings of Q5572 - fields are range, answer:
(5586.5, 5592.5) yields 85.6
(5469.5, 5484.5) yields 93.3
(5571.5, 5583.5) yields 84.6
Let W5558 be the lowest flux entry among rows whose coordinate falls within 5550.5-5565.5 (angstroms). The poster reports 93.75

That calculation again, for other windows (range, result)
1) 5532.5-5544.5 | 90.92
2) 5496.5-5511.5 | 92.57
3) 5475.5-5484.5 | 87.29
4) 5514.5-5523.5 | 94.57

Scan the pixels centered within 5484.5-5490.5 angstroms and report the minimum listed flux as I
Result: 98.12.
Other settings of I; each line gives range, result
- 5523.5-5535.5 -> 86.95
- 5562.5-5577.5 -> 83.31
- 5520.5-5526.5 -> 93.11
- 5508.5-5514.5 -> 91.7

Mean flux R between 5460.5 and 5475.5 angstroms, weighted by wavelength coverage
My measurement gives 95.8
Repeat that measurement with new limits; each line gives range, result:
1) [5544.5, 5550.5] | 99.2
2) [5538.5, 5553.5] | 98.1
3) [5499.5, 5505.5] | 94.3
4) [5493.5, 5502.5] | 94.7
